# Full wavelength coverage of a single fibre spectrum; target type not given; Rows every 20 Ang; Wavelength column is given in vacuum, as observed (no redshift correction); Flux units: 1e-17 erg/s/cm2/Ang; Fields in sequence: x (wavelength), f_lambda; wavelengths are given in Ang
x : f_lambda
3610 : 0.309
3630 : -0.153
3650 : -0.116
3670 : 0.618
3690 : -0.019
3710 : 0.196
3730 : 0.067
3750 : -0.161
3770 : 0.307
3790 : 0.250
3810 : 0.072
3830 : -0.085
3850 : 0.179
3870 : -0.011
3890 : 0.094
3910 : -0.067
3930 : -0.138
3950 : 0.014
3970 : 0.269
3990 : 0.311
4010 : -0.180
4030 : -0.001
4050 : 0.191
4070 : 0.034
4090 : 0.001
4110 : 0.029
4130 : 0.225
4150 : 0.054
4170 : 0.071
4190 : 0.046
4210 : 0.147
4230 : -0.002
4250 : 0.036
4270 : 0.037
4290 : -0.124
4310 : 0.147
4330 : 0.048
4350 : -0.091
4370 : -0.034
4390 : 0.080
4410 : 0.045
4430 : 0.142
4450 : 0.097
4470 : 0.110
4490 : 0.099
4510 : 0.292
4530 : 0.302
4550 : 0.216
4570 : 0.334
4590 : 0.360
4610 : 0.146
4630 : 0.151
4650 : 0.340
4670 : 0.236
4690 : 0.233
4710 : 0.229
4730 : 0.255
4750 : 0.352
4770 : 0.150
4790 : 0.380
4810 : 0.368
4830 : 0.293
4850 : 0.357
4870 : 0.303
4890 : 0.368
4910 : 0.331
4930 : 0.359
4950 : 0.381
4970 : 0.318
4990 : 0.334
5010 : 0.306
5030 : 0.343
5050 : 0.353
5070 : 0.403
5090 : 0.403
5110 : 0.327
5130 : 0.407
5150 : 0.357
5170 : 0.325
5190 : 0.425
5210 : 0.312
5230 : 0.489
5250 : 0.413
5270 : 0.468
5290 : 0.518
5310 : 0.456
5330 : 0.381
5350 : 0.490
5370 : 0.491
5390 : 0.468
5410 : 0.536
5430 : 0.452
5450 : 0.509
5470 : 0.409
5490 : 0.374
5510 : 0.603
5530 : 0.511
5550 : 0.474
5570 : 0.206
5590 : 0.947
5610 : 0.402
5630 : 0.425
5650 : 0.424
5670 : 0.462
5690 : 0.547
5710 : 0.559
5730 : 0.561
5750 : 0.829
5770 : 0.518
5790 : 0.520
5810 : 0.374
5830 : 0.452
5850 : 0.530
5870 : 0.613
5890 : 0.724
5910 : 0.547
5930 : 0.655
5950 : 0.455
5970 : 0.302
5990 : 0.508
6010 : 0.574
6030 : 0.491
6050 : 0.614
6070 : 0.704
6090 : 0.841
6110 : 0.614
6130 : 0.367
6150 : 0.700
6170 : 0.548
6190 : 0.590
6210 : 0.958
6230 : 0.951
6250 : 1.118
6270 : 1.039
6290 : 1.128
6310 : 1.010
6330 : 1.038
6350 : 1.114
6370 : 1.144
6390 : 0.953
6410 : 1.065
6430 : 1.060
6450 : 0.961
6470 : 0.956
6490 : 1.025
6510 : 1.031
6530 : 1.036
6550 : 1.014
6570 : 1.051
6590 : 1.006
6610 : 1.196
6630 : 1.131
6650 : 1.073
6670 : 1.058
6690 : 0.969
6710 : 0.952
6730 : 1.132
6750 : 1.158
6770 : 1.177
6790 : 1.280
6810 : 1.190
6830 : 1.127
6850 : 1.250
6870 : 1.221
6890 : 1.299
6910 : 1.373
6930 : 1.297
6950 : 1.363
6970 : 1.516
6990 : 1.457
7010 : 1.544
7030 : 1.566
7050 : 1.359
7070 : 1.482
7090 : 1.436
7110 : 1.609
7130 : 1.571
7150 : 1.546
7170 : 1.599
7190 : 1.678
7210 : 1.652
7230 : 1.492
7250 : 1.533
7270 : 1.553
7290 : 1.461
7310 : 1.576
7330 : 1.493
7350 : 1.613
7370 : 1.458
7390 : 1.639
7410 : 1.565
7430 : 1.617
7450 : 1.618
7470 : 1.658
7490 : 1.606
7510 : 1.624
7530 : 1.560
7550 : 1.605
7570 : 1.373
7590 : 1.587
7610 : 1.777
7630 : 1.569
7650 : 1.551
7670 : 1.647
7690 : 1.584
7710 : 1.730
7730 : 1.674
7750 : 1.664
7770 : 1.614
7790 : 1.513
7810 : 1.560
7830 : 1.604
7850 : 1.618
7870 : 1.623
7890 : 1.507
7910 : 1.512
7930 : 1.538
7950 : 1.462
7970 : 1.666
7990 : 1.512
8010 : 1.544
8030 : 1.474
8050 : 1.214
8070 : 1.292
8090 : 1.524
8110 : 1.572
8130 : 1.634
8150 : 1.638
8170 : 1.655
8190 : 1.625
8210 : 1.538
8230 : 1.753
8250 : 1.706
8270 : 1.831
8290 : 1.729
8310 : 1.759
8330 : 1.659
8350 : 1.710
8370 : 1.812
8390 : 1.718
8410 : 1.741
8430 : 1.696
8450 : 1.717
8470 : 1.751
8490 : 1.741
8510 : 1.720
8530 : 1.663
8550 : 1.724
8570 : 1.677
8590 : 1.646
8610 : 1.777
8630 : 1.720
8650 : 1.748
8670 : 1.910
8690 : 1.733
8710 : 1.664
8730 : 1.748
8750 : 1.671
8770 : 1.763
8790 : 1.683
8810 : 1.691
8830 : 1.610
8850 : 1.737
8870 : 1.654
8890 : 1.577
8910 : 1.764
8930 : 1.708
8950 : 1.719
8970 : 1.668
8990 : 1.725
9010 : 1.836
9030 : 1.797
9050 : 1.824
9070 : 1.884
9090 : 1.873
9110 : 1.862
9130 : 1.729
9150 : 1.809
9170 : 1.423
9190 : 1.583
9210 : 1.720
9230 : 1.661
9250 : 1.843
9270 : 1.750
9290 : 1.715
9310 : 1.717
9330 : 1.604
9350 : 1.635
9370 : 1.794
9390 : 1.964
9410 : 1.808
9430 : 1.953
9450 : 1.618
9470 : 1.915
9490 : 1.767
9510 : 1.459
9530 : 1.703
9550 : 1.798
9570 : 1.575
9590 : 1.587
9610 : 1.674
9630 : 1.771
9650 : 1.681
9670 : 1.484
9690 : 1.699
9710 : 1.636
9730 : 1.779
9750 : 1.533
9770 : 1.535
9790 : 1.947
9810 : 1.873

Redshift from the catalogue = 0.557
